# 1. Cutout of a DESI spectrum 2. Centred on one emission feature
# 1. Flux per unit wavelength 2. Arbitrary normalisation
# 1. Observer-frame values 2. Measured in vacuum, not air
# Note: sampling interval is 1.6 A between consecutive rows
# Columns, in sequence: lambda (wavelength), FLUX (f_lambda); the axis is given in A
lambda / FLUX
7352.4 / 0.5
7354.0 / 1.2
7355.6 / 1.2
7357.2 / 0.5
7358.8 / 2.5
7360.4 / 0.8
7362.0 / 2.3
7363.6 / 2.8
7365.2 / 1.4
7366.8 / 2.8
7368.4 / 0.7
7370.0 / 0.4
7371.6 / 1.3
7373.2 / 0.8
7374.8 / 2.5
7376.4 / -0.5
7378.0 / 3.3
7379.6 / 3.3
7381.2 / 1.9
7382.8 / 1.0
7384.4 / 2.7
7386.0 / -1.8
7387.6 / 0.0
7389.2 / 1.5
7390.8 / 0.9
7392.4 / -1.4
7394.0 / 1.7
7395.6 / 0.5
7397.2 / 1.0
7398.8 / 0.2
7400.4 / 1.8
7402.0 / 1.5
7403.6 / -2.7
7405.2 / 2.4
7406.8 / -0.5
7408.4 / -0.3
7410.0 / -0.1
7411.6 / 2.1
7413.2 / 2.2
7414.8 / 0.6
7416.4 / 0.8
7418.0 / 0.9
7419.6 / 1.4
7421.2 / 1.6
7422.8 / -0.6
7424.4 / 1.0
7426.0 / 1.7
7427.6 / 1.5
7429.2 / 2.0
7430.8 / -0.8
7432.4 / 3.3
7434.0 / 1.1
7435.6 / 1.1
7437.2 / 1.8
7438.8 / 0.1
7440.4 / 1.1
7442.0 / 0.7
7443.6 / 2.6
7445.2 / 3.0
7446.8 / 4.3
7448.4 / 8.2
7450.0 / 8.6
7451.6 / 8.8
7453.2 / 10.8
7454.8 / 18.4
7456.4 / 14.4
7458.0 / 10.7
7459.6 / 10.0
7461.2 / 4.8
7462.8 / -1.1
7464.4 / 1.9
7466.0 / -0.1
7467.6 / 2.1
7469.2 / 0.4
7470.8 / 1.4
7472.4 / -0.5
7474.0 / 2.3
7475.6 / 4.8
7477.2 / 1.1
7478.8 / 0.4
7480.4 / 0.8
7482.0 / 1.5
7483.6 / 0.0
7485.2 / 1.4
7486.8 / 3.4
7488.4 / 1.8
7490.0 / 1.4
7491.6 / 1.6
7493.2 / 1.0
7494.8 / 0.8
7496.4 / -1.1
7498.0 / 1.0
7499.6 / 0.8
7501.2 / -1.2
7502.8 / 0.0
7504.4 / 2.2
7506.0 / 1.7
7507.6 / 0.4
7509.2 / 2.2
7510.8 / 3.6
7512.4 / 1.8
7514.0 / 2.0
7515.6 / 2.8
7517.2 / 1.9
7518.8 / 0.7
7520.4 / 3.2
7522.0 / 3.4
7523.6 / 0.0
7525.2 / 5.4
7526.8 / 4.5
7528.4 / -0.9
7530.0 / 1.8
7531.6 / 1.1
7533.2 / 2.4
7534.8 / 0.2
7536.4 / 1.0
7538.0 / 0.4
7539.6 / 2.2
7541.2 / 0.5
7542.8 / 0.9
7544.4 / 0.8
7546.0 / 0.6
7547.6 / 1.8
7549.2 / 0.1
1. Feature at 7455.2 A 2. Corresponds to [O II]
